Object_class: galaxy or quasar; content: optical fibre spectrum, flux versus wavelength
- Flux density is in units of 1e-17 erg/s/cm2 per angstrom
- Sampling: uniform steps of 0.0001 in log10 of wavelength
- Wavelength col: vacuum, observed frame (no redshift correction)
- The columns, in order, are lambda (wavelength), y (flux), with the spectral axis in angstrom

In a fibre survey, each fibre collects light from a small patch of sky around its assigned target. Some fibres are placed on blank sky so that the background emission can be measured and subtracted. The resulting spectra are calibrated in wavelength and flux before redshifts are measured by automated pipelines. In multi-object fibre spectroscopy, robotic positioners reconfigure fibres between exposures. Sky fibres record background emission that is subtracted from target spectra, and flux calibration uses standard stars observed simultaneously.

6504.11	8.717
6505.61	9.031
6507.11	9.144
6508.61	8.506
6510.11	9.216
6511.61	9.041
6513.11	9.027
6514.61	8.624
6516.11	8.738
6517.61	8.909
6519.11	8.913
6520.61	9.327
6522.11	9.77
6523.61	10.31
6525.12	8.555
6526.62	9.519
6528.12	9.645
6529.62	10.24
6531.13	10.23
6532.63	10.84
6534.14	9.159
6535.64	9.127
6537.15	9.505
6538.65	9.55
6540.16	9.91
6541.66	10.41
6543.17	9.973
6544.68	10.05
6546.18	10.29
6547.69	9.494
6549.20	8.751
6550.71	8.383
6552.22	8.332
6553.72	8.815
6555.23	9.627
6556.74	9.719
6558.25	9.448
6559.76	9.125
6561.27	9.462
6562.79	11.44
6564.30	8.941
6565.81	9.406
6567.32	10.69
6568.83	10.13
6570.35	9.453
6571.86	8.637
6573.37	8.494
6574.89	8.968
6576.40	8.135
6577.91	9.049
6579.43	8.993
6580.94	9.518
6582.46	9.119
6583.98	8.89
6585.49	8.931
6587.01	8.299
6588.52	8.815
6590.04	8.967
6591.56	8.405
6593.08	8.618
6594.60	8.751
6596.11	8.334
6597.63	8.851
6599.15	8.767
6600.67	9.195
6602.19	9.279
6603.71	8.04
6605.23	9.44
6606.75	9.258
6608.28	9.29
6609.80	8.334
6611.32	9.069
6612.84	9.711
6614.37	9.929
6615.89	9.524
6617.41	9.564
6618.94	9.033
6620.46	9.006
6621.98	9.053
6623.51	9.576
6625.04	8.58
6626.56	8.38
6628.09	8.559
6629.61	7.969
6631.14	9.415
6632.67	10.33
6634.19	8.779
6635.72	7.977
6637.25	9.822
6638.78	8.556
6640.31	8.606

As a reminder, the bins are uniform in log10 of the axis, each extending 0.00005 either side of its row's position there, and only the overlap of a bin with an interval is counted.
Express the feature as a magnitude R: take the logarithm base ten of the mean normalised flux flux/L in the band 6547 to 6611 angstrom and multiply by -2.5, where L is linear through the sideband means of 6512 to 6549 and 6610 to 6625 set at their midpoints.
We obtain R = 0.04 mag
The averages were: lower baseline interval 9.57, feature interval 9.06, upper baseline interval 9.31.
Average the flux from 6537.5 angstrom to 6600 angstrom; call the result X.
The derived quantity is 9.22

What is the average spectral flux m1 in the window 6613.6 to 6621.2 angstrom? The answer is 9.41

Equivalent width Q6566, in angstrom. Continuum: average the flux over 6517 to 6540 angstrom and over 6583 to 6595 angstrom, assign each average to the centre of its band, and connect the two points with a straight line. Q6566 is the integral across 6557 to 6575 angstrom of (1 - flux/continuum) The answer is -0.98 angstrom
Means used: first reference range 9.59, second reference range 8.71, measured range 9.54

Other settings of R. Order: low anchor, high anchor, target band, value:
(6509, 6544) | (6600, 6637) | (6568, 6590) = 0.034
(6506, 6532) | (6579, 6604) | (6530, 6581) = -0.050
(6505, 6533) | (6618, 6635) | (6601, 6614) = -0.005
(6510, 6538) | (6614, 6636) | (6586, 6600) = 0.063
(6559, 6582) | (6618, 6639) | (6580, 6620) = 0.018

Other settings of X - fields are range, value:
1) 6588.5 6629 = 8.97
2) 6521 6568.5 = 9.64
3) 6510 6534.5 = 9.42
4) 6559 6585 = 9.32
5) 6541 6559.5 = 9.43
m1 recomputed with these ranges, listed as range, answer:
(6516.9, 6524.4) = 9.44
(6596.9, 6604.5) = 8.83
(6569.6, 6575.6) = 8.89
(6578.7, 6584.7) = 9.13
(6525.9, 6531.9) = 9.92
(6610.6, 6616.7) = 9.56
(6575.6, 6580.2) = 8.75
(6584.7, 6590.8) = 8.76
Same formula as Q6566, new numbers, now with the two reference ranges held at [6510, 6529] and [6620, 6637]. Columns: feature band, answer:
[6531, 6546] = -1.2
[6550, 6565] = -0.4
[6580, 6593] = 0.2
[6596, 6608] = 0.0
